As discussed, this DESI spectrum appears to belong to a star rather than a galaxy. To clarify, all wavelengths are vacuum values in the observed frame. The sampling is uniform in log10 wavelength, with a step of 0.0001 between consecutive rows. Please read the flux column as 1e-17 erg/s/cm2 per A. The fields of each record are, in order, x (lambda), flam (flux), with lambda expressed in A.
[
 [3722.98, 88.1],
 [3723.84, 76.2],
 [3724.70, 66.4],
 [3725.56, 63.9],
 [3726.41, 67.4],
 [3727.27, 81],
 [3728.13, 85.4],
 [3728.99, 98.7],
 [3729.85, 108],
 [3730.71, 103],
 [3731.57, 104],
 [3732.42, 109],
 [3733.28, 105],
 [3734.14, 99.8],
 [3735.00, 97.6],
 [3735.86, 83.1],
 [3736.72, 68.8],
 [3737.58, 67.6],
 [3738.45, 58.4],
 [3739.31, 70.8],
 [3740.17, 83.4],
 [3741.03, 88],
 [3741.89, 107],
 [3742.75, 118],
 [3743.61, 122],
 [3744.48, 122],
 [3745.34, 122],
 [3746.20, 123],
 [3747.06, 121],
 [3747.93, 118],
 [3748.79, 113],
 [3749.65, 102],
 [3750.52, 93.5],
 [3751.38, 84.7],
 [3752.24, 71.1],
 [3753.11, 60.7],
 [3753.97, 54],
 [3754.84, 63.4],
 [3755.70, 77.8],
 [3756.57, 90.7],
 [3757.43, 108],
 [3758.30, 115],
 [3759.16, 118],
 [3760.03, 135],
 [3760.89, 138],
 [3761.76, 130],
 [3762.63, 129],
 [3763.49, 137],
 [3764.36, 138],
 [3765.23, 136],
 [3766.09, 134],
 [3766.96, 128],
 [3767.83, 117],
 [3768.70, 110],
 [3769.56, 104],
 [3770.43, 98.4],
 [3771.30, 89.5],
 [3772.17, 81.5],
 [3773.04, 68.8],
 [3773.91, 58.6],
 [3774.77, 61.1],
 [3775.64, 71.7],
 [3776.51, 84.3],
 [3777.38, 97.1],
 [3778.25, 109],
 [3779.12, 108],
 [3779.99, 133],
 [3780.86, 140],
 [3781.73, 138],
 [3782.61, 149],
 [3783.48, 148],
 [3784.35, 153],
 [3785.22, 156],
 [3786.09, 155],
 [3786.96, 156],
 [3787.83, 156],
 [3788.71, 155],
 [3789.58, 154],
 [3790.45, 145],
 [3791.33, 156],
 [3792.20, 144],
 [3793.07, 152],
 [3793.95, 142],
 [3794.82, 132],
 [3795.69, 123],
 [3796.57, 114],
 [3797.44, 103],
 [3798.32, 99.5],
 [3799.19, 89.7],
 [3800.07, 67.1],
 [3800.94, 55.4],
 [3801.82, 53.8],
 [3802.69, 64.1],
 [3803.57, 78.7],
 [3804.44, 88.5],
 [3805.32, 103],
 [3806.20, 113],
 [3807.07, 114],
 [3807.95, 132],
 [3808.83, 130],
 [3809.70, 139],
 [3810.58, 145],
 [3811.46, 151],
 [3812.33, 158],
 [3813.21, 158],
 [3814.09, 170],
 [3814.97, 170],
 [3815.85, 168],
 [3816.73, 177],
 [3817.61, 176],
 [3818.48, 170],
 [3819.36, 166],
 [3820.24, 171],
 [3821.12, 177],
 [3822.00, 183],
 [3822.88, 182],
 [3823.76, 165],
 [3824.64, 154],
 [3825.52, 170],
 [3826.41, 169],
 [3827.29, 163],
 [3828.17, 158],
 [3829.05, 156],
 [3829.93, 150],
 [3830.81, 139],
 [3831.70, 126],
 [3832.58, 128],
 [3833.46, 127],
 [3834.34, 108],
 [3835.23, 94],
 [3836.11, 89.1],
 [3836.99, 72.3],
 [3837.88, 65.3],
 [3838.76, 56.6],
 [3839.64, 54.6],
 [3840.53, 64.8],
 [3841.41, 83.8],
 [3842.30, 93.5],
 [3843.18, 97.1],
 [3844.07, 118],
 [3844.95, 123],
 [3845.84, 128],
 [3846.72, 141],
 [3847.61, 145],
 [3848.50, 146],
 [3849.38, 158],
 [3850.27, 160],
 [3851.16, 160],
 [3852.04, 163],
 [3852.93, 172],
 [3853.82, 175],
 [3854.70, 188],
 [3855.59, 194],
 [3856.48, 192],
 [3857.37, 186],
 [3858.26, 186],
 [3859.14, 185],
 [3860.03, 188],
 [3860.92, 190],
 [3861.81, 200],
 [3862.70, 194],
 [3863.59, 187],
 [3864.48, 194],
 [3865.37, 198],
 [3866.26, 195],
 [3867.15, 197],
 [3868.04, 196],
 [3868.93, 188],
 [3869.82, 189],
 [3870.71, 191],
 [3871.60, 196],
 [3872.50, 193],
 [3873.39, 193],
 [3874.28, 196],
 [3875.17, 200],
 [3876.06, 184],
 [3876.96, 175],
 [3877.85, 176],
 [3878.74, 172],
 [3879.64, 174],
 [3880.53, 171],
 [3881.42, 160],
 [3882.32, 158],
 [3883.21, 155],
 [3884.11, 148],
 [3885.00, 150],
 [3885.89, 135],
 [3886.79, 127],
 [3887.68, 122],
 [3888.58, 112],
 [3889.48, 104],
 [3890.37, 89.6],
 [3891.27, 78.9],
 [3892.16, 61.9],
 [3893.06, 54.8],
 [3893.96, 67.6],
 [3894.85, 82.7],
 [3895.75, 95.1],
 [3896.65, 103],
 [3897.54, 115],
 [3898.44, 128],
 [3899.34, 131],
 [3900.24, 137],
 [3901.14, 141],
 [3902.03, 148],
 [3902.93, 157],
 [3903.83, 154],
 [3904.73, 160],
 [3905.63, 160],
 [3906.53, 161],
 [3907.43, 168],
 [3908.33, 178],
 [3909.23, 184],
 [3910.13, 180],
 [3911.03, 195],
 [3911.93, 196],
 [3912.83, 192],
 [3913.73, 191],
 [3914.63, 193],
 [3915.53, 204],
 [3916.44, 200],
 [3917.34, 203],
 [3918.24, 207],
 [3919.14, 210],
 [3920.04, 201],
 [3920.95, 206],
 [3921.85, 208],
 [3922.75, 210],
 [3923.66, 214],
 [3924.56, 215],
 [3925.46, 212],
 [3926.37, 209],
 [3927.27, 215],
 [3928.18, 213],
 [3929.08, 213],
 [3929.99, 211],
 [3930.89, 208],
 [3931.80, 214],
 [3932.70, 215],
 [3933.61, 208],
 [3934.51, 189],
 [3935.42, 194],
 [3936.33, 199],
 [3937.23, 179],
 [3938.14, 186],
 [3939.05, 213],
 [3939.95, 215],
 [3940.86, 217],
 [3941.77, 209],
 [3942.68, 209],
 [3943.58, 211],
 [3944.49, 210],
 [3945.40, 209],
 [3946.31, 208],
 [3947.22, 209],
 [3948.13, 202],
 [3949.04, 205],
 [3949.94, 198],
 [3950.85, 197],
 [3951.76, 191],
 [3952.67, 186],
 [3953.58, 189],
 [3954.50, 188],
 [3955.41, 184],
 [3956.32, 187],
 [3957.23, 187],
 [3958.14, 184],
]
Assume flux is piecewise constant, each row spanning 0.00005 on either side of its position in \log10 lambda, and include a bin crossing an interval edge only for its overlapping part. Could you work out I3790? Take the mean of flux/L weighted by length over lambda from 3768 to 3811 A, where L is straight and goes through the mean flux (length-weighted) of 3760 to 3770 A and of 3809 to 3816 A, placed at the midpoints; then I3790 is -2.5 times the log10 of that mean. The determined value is 0.23 mag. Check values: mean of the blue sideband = 128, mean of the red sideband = 156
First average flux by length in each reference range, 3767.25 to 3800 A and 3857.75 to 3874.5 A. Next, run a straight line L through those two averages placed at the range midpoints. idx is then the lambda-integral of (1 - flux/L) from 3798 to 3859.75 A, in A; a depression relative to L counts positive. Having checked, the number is 9.39 A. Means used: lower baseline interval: 120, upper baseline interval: 192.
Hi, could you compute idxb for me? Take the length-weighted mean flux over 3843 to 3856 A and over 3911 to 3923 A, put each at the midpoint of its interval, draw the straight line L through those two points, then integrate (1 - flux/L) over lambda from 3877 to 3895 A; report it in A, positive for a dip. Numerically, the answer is 5.15 A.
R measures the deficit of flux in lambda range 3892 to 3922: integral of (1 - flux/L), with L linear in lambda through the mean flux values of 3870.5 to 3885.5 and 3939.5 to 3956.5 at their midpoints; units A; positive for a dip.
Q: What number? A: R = 4.6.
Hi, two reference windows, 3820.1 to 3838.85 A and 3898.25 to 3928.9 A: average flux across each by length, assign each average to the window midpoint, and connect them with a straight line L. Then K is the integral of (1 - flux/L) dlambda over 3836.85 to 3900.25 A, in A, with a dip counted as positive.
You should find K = 4.8 A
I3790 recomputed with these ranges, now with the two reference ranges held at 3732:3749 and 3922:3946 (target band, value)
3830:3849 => 0.41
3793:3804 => 0.34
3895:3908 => 0.34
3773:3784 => 0.14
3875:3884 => 0.04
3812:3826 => -0.18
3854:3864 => -0.15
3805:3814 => 0.02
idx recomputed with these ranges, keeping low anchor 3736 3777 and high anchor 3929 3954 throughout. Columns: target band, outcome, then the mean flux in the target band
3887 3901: 6.1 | 100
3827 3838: 1.5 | 122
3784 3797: -3.0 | 146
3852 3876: -4.6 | 190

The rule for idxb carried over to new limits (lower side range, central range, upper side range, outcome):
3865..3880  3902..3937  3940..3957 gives 0.18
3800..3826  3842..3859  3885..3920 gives -1.52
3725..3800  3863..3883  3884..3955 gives -3.84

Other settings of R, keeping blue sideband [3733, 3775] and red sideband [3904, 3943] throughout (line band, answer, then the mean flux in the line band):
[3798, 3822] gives 0.7 A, 130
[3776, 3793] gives -2.9 A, 139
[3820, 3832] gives -1.7 A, 162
